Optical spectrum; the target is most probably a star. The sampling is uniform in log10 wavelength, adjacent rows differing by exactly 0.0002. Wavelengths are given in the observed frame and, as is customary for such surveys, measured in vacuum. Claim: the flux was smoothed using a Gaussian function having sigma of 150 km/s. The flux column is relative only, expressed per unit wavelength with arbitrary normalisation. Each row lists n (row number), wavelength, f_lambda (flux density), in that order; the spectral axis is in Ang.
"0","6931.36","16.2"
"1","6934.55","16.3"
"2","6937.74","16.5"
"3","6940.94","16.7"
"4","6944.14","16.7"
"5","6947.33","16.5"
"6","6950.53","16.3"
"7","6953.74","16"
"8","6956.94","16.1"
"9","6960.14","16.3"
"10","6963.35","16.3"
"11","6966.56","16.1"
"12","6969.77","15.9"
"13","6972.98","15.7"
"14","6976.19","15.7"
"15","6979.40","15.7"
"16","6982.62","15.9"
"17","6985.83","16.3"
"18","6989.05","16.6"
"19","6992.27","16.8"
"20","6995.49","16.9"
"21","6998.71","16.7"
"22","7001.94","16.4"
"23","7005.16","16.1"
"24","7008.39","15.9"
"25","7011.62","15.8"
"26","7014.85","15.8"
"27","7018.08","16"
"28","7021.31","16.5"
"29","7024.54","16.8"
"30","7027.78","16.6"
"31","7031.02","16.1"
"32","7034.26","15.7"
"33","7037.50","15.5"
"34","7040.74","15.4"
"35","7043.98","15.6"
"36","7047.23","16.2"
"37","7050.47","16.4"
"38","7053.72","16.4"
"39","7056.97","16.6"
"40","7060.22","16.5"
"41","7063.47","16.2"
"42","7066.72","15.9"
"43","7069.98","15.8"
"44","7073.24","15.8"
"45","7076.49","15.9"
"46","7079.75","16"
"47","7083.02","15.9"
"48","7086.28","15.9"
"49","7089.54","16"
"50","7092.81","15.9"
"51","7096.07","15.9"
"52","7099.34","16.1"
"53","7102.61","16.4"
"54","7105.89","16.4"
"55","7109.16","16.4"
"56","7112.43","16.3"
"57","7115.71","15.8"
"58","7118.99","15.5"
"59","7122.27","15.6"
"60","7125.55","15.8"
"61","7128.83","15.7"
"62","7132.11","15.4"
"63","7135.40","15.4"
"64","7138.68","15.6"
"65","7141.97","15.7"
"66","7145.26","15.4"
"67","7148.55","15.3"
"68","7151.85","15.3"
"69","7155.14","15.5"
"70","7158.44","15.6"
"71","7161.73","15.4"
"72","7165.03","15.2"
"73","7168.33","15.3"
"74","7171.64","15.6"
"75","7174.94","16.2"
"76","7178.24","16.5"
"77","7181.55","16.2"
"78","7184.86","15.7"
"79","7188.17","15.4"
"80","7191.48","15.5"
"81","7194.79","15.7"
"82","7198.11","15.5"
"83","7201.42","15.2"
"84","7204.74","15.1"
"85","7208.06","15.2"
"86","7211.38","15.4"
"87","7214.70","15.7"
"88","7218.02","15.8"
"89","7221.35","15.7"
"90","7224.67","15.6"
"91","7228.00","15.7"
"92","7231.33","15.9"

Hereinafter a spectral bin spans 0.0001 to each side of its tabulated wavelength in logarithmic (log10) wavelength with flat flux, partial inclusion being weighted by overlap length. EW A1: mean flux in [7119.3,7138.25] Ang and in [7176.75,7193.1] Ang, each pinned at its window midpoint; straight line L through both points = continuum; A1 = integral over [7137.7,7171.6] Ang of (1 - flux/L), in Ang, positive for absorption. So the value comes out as 0.6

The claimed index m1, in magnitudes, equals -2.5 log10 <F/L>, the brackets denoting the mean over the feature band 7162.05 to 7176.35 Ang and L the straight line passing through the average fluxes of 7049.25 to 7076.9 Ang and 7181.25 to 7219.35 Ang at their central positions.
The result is 0.01 mag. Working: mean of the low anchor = 16.2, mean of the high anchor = 15.5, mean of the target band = 15.5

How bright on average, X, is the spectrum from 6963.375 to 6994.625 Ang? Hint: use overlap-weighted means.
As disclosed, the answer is 16.1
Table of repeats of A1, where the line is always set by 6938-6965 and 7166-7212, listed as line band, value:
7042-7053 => 0.0 Ang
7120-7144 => 0.3 Ang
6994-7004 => -0.3 Ang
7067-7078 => 0.1 Ang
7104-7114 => -0.3 Ang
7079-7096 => 0.0 Ang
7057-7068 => -0.2 Ang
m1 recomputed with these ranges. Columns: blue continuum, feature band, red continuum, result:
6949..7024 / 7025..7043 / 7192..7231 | 0.01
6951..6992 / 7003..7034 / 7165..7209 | -0.01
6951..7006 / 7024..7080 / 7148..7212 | -0.01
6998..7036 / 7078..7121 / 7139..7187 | -0.01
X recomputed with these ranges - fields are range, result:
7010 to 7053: 16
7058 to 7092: 16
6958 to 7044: 16.1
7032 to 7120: 16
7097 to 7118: 16.2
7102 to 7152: 15.7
